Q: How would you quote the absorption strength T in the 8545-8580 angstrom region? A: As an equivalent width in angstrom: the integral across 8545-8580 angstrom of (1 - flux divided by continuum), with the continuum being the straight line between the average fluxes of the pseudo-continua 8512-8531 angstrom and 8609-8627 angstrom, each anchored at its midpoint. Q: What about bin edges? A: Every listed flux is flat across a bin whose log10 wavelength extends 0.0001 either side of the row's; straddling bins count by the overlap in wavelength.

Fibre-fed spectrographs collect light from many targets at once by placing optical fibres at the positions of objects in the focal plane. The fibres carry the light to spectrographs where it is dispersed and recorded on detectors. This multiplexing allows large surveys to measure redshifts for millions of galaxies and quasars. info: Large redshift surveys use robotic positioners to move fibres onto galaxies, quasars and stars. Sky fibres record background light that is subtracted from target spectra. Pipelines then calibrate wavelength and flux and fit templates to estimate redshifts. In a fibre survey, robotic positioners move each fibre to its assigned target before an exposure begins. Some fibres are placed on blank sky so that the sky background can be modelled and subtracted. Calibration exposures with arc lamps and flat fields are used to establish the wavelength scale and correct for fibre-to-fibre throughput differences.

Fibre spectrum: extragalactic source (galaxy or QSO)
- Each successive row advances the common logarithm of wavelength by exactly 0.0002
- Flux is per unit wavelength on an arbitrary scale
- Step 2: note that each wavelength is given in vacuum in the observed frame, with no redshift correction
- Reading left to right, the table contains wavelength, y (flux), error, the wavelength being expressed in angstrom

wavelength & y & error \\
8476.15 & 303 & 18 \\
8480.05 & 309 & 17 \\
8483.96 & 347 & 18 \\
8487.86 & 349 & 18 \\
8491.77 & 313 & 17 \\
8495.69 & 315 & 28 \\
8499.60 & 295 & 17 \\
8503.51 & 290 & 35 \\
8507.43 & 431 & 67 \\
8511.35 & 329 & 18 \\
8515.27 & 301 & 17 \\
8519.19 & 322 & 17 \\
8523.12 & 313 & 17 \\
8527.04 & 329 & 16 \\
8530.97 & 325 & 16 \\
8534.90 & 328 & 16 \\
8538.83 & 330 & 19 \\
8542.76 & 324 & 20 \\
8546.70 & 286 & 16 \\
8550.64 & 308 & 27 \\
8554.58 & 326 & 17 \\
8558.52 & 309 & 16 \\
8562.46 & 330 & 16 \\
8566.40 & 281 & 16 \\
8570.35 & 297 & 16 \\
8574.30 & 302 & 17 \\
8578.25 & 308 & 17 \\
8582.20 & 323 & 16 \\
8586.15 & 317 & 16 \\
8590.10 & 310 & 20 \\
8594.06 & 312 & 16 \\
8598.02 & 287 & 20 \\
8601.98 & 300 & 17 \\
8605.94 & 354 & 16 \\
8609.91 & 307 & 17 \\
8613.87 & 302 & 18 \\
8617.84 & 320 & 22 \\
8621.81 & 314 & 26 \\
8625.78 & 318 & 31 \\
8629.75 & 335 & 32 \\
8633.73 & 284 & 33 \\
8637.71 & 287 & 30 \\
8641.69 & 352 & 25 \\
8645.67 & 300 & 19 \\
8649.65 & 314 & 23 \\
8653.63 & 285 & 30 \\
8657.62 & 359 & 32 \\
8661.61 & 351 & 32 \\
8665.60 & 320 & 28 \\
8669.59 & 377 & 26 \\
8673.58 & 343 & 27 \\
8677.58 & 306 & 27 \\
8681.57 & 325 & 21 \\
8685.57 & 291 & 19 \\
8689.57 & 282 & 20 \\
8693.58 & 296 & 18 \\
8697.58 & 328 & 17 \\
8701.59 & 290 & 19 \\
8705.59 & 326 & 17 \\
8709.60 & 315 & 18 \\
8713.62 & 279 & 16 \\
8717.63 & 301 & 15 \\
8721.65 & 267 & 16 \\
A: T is 1.1 angstrom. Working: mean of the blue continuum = 318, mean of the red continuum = 312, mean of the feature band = 305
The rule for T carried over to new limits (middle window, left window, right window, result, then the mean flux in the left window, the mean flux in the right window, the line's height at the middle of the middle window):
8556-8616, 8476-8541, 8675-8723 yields 1.23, 326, 301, 316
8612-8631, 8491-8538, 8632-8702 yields 0.11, 325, 317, 319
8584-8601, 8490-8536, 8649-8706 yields 0.83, 324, 320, 322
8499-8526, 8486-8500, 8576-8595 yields -0.73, 320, 314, 319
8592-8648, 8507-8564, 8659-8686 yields 2.92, 323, 333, 329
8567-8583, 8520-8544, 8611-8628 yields 0.76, 325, 314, 319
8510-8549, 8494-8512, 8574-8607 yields 0.94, 333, 312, 326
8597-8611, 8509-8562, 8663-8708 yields 0.18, 319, 317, 318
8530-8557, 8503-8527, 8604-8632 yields 1.00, 333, 321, 330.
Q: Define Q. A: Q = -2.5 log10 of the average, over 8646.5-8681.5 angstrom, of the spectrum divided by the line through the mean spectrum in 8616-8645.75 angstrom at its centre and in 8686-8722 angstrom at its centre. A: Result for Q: -0.08 mag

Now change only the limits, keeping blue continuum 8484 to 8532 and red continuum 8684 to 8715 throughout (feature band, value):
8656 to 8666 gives -0.13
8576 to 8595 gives 0.01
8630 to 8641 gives 0.03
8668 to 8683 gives -0.11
